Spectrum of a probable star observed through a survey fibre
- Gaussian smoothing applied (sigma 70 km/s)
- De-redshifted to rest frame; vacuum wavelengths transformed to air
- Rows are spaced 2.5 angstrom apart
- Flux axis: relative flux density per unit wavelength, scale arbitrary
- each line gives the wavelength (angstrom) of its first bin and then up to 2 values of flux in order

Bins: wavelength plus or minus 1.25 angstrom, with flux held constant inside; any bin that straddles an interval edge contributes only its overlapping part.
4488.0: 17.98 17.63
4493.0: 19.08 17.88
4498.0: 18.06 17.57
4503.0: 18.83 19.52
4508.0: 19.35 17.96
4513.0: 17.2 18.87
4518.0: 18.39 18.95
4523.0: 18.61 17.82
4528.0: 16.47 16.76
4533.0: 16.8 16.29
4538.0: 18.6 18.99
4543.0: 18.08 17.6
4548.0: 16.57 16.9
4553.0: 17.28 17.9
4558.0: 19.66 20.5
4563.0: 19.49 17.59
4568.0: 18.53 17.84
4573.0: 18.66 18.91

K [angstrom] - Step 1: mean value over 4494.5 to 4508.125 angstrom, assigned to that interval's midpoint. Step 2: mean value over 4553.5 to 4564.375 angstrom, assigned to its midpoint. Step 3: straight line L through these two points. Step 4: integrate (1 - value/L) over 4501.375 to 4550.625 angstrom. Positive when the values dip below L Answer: 2.2 angstrom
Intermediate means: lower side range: 18.5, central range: 17.9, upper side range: 19.2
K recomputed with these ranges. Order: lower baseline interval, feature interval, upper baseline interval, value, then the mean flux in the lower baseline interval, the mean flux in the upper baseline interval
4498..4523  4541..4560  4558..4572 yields 0.9 angstrom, 18.5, 18.9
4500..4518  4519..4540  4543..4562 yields 0.8 angstrom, 18.5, 18.1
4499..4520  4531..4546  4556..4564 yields 1.2 angstrom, 18.5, 19.7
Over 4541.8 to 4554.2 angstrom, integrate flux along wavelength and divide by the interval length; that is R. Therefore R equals 17.3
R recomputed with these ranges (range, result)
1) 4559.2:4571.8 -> 18.8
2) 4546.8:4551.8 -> 16.7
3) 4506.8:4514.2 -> 18.2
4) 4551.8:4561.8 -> 18.8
